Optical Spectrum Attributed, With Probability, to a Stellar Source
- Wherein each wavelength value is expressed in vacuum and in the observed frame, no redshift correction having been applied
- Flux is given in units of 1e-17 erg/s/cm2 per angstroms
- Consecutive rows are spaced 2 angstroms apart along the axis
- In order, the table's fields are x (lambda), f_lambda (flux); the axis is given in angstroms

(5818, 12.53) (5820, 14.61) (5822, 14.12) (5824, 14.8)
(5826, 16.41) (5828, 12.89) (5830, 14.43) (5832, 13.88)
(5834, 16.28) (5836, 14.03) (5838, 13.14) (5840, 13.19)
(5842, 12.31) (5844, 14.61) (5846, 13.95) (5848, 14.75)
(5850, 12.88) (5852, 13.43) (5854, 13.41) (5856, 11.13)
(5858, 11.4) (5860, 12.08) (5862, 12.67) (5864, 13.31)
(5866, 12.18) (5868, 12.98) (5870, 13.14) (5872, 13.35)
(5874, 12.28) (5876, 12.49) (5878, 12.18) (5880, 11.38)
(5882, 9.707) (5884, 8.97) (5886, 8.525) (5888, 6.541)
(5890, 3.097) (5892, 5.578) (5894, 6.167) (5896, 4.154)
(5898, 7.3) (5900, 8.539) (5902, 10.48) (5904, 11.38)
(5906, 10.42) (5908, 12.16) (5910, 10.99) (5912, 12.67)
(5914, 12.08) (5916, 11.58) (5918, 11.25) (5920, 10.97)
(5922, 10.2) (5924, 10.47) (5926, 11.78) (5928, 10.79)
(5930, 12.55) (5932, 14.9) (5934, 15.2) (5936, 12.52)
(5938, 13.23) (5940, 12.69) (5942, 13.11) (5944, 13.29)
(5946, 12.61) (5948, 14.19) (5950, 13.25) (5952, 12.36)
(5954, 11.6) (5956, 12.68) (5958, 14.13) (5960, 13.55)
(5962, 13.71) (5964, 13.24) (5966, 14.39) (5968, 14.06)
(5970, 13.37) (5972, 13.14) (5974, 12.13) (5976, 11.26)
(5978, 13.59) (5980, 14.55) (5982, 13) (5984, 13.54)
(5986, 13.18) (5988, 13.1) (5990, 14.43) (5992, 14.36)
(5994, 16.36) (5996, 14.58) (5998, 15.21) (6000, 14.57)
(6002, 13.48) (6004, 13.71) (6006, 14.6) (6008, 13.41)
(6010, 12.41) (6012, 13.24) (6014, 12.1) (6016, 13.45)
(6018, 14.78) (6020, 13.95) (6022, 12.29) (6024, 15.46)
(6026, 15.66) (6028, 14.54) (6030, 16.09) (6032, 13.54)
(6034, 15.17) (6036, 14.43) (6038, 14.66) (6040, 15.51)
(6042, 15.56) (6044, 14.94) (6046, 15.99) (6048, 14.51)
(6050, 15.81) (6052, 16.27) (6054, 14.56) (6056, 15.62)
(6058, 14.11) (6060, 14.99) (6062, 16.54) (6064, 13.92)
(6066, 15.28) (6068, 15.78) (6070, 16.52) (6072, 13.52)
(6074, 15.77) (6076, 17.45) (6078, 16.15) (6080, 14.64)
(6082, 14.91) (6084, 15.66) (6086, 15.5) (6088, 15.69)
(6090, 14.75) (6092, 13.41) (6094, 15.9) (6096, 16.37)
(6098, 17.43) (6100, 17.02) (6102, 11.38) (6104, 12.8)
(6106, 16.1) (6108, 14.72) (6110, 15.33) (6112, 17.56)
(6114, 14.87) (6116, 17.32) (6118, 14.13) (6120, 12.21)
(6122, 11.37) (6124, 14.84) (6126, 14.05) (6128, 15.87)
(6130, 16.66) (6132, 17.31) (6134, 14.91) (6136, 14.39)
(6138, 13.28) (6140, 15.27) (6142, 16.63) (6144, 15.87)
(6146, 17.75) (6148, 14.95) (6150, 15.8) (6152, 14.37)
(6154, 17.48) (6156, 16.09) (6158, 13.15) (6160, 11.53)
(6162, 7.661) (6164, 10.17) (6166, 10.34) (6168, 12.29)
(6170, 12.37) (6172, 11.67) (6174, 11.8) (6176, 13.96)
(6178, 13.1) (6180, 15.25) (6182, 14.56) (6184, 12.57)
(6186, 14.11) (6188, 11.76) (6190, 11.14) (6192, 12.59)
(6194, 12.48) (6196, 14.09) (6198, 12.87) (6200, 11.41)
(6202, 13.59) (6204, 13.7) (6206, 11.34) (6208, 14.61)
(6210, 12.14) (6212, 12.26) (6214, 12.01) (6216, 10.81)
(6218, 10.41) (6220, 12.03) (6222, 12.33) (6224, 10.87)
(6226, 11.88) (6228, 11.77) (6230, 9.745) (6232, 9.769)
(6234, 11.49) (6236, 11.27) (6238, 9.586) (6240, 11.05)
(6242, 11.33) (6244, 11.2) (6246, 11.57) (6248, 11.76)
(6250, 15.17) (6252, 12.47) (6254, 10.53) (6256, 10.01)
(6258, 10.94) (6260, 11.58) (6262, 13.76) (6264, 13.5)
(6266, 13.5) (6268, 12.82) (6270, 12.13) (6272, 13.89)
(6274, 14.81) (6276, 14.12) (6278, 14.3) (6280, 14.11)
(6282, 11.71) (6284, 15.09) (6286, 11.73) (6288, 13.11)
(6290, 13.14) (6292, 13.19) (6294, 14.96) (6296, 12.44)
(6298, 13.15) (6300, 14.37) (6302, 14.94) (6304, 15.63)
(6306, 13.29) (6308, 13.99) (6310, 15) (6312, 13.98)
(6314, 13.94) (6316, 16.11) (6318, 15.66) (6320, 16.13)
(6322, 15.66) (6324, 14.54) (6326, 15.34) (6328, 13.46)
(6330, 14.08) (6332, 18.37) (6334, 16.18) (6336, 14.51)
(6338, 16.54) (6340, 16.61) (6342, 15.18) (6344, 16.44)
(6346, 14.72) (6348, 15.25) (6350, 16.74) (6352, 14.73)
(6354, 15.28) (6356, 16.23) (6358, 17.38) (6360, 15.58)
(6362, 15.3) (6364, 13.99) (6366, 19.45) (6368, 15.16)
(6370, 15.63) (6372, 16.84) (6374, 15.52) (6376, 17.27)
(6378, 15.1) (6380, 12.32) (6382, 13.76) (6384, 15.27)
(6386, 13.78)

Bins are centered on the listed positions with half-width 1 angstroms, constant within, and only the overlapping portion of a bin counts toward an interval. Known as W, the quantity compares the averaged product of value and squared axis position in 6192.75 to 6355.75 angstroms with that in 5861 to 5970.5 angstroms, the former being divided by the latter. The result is 1.3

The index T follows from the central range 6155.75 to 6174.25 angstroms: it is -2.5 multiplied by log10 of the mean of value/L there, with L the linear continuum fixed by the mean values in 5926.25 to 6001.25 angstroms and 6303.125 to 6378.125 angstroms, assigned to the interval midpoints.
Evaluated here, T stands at 0.255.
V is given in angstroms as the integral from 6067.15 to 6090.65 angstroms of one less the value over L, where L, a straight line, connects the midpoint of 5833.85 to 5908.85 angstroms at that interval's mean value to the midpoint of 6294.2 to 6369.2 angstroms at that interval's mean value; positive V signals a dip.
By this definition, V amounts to -4.6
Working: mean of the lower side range 11.1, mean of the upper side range 15.3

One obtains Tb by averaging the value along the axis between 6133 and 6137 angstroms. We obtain 14.7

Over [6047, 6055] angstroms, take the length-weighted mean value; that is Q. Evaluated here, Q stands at 15.3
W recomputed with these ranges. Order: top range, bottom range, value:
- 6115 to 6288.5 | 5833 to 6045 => 1.12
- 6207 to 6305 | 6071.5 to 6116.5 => 0.85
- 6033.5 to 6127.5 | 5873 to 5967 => 1.42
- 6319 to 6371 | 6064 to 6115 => 1.11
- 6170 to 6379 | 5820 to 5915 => 1.34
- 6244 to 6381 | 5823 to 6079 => 1.24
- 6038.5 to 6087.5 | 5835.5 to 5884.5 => 1.31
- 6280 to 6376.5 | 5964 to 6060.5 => 1.17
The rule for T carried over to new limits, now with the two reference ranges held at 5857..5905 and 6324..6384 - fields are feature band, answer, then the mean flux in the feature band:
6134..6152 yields -0.176 mag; 15.4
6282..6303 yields 0.103 mag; 13.5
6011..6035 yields -0.211 mag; 14.2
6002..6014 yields -0.163 mag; 13.4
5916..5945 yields -0.165 mag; 12.3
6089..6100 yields -0.245 mag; 15.7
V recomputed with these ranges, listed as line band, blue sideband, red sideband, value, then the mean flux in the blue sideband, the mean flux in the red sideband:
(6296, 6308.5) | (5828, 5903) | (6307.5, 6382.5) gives 0.9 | 11.4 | 15.5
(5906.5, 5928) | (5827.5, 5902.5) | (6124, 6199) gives 0.8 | 11.4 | 13.8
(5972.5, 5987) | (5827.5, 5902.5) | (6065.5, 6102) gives 0.6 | 11.4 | 15.5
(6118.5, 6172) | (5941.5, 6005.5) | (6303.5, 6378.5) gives 1.6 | 13.6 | 15.6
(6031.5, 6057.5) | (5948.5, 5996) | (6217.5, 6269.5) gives -4.3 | 13.5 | 11.6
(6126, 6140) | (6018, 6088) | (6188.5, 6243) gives -1.9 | 15.2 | 11.8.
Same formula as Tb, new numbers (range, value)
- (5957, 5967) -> 13.8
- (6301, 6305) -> 15.3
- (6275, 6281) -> 14.2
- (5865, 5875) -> 12.8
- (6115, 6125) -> 14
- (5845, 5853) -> 13.8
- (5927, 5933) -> 12.7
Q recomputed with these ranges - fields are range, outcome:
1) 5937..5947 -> 13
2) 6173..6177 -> 12.9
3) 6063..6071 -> 15.4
